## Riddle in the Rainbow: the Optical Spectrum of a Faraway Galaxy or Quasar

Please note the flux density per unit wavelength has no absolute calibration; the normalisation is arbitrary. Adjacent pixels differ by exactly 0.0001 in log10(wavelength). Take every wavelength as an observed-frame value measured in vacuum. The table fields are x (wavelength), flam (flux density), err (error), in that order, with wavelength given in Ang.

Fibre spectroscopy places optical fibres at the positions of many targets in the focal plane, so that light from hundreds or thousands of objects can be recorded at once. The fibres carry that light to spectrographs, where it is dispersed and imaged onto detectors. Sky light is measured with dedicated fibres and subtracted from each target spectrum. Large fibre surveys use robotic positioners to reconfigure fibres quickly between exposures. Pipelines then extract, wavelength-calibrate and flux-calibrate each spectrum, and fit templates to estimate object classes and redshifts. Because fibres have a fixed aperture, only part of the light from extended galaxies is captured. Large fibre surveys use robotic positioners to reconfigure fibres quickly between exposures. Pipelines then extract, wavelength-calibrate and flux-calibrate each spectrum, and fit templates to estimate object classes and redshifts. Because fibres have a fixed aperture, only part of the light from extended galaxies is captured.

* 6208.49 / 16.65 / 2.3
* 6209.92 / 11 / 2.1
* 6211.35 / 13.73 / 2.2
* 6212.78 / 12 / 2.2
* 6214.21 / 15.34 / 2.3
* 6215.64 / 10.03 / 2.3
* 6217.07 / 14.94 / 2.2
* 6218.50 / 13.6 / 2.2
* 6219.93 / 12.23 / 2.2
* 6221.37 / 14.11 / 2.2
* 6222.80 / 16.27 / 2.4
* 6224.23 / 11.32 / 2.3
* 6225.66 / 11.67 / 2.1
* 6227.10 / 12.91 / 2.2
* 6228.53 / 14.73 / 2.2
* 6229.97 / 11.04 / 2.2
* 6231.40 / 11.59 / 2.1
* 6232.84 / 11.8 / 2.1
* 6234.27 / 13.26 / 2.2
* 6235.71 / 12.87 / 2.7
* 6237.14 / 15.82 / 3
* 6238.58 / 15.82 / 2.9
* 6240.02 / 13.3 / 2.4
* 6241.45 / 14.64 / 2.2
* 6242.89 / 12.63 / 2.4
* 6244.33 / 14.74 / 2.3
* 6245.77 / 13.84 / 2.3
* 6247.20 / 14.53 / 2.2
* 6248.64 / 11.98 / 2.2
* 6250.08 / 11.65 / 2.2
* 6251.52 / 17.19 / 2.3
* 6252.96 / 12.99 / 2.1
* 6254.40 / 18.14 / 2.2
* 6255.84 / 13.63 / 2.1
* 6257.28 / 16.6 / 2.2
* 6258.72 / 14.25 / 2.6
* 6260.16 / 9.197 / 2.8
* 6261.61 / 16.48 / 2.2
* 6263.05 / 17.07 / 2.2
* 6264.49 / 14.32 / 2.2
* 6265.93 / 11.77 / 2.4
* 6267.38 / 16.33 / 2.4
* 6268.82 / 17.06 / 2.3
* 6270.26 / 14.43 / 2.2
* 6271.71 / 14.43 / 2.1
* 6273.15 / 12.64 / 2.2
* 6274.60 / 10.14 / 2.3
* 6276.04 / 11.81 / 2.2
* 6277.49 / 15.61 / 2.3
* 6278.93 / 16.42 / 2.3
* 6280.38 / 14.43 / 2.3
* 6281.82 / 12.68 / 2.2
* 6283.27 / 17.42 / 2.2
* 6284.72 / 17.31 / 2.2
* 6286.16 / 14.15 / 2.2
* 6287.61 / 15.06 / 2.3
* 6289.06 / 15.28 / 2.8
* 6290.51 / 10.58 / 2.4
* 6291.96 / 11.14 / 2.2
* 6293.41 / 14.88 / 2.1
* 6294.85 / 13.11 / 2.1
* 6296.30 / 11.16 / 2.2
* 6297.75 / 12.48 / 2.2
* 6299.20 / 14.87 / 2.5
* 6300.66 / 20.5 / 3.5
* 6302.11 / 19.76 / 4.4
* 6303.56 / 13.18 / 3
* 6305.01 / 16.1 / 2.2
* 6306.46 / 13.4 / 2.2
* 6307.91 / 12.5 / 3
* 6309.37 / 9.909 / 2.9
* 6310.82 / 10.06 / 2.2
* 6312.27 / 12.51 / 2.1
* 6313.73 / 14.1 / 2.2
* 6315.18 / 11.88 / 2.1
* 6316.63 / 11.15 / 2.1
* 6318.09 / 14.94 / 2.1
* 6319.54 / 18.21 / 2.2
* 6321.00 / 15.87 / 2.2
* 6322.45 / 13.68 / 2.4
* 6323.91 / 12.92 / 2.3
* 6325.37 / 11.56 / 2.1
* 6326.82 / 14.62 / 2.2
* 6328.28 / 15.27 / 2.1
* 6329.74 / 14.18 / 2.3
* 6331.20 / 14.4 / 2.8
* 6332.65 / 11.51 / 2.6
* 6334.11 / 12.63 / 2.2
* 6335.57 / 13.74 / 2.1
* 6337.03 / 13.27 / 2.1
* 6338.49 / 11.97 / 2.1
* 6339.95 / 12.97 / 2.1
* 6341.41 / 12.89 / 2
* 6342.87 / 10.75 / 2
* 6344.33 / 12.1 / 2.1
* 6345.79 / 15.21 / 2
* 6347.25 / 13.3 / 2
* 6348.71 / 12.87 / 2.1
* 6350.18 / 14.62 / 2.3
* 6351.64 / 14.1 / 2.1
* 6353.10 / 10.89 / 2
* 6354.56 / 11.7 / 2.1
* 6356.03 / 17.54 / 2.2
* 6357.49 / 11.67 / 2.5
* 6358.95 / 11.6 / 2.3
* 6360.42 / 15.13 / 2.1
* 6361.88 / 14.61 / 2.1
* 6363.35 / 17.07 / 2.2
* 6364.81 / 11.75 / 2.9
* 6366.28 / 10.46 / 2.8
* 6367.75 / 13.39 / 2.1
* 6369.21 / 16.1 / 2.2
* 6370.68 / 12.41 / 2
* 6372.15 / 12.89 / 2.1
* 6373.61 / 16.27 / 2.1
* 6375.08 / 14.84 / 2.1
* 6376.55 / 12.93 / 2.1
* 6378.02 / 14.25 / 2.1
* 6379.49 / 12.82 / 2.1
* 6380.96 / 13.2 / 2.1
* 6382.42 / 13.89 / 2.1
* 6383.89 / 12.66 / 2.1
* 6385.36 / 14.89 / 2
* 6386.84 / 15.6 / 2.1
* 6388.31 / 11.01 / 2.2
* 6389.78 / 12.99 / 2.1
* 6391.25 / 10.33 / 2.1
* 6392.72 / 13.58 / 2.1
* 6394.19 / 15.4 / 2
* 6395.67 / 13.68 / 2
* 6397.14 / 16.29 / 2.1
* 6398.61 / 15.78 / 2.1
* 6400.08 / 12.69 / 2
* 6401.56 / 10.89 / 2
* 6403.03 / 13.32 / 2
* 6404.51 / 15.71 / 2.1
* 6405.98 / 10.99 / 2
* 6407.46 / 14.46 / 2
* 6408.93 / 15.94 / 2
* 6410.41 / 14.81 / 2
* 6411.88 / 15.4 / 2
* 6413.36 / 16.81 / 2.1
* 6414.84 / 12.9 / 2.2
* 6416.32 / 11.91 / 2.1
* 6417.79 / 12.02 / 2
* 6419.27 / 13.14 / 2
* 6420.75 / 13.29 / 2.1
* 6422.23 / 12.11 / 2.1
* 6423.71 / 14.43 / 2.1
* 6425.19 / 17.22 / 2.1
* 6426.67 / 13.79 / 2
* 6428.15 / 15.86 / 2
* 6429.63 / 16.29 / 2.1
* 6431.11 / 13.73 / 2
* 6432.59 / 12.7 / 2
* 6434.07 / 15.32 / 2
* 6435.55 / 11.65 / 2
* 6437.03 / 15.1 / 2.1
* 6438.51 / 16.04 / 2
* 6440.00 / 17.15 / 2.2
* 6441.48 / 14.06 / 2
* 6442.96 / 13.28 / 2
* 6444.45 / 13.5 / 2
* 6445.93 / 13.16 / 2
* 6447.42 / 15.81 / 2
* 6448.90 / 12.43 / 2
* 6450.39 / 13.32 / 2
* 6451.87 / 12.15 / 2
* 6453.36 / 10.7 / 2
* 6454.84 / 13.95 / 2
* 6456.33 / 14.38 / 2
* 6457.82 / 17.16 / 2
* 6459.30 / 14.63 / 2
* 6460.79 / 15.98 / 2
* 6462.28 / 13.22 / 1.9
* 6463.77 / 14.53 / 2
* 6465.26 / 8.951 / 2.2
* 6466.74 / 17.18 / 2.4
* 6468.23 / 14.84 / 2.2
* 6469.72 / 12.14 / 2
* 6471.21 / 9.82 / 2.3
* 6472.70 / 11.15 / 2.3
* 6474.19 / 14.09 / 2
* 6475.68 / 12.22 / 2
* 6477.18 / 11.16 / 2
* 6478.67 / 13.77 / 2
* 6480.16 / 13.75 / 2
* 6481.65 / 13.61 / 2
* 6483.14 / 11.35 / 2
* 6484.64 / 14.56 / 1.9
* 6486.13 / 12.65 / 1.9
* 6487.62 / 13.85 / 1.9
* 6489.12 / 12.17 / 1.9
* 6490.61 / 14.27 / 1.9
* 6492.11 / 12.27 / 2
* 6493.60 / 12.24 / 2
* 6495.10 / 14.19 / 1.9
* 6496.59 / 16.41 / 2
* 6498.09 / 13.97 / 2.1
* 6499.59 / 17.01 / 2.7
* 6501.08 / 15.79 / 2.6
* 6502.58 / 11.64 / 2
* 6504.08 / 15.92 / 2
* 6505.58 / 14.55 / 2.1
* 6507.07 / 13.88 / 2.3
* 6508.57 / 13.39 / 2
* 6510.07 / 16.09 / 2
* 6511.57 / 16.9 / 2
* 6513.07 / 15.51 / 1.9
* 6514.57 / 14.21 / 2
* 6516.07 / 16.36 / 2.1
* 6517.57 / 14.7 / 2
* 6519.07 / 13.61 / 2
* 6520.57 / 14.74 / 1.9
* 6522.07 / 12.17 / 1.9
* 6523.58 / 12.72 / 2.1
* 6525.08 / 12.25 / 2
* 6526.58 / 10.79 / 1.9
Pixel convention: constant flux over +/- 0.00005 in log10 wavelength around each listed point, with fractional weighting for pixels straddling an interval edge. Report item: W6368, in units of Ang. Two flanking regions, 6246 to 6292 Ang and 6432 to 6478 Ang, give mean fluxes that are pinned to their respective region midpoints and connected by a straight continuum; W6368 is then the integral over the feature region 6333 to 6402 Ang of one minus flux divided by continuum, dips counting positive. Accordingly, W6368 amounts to 2.5 Ang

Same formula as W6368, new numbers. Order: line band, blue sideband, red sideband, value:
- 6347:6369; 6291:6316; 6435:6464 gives 0.5 Ang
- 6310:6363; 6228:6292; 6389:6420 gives 2.1 Ang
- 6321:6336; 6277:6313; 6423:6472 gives 0.6 Ang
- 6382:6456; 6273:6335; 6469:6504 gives -2.2 Ang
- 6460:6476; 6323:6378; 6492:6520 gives 1.4 Ang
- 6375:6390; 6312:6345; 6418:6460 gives 0.2 Ang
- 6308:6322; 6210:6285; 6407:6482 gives 0.7 Ang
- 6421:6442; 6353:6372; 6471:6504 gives -1.9 Ang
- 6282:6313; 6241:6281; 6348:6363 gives -0.1 Ang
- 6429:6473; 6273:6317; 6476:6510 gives -0.2 Ang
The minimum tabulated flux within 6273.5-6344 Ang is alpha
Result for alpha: 9.909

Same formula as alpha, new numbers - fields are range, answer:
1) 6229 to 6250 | 11.04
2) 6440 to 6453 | 12.15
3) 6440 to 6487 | 8.951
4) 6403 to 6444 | 10.99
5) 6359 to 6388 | 10.46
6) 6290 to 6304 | 10.58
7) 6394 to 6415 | 10.89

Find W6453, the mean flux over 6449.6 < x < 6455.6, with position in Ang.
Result 12.5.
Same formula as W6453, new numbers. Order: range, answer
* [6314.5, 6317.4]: 11.5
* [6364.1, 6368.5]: 11.9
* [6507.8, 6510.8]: 14.7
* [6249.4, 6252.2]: 14.4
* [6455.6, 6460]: 15.4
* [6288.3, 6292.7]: 12.3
